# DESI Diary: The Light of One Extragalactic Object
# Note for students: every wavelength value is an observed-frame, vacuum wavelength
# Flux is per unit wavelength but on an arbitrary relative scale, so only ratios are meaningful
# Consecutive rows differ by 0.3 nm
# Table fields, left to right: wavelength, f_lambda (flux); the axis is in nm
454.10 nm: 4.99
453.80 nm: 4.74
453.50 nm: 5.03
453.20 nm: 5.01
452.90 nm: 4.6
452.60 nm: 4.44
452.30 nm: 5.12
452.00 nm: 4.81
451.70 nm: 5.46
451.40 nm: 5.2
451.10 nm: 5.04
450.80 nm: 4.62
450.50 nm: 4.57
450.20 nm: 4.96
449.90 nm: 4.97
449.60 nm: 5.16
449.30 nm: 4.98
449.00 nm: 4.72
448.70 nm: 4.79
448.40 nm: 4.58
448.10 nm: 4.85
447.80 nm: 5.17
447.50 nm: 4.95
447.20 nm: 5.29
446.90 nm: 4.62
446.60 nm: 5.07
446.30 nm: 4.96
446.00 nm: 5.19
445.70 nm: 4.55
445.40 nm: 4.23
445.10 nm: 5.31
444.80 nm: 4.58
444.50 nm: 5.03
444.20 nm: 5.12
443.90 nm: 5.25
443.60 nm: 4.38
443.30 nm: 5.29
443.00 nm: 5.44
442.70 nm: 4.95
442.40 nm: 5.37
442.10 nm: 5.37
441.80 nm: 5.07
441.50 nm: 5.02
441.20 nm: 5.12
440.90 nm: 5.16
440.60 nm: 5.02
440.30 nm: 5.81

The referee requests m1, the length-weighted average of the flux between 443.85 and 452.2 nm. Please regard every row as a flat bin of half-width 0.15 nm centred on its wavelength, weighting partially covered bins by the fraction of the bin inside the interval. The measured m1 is 4.93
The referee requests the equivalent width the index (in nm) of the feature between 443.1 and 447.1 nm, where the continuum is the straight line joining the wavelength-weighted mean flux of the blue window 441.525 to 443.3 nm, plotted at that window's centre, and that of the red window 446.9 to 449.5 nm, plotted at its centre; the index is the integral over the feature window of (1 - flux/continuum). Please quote 0.14 nm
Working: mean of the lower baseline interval 5.23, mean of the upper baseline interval 4.9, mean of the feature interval 4.9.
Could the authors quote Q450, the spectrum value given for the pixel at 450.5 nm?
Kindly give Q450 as 4.57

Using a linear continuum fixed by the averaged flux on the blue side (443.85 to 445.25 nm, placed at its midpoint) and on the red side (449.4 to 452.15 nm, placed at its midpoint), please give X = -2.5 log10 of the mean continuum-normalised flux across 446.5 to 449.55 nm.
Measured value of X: 0.02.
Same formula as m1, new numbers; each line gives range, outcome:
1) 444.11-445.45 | 4.89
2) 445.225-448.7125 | 4.86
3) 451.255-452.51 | 5.11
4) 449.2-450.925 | 4.88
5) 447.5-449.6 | 4.88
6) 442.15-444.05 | 5.13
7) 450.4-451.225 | 4.74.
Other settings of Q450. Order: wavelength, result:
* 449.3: 4.98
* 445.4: 4.23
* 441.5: 5.02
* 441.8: 5.07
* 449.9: 4.97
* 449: 4.72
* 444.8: 4.58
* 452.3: 5.12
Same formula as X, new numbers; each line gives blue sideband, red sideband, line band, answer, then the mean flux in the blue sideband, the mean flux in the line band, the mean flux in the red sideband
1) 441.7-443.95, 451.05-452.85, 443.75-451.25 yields 0.03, 5.14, 4.9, 4.99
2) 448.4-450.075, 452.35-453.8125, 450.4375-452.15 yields -0.03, 4.89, 4.97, 4.79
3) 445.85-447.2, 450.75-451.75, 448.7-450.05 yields 0.02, 5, 4.94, 5.09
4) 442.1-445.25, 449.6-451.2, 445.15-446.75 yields 0.04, 5.09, 4.83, 4.86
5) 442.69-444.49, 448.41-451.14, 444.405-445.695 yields 0.06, 5.08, 4.75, 4.85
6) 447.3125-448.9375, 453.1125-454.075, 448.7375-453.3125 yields 0.00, 4.87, 4.91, 4.93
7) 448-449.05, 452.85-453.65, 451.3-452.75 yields -0.03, 4.73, 5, 4.91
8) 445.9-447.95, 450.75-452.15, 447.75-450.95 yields 0.04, 5.03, 4.84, 5.05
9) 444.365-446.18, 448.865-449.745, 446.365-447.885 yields -0.03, 4.82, 5.01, 4.96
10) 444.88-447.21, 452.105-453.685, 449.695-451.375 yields 0.00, 4.87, 4.87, 4.84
